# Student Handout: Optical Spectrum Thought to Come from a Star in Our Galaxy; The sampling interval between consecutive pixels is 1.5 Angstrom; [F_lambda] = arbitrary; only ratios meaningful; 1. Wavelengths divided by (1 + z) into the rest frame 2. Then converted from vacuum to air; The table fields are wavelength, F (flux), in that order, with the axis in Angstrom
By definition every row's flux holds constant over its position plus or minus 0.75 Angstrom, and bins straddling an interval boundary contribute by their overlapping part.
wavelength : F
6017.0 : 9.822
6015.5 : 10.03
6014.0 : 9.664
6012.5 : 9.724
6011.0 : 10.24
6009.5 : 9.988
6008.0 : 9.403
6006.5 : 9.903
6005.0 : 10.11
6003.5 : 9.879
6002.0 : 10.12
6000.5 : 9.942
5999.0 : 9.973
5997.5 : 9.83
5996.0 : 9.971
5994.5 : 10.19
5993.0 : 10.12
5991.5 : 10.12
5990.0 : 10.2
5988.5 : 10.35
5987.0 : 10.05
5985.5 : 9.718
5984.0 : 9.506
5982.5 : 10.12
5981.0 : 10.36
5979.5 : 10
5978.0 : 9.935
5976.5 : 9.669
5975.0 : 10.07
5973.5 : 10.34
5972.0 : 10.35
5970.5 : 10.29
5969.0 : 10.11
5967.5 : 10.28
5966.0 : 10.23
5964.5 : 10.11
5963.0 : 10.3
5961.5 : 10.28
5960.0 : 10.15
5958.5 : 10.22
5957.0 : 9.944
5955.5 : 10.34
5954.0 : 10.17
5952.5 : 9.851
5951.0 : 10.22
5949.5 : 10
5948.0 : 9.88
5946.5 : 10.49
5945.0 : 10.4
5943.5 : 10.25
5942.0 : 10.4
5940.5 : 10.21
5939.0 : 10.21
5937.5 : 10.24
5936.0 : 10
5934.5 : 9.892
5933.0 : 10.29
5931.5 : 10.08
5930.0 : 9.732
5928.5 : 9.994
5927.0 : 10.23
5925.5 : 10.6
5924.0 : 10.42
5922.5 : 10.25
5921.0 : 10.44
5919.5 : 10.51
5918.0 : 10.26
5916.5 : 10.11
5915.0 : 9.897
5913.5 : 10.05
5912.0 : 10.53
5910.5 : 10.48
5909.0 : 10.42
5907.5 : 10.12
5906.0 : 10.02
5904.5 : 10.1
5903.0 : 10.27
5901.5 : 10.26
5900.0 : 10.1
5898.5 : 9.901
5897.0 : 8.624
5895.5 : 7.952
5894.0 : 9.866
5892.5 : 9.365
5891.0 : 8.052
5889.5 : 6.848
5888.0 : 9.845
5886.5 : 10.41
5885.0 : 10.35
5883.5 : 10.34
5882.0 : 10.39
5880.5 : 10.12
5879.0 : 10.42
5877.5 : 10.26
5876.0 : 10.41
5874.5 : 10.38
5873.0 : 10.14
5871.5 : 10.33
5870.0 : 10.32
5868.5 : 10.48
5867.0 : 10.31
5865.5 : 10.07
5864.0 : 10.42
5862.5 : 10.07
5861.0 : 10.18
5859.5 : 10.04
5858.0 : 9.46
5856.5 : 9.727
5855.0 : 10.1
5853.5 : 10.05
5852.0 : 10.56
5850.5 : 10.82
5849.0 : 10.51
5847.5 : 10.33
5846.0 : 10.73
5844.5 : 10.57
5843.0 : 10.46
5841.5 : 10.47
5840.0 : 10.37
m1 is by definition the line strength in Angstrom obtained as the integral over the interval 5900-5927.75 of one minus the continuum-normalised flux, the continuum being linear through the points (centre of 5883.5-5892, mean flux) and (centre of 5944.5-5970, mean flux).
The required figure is -2.0 Angstrom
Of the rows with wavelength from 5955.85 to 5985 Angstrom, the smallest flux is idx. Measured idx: 9.506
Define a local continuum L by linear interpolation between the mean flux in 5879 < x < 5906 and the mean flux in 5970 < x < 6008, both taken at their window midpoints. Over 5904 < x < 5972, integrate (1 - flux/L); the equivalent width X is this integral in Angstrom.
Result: -2.7 Angstrom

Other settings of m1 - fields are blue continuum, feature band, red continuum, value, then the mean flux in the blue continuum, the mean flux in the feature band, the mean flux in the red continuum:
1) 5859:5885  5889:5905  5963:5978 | 1.6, 10.3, 9.24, 10.2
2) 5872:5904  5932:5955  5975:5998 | -0.6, 9.74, 10.2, 10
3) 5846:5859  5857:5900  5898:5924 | 1.6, 10.2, 9.84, 10.2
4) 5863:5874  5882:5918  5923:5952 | 1.7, 10.3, 9.76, 10.2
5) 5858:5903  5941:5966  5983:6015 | -0.7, 9.87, 10.2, 9.95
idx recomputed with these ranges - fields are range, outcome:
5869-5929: 6.848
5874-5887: 10.12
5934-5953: 9.851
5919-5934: 9.732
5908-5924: 9.897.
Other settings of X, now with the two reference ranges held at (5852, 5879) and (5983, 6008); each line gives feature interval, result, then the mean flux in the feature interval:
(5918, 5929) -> -0.3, 10.4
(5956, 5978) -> -0.3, 10.2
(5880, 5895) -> 0.9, 9.52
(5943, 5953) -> -0.1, 10.2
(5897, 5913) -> 0.0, 10.1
